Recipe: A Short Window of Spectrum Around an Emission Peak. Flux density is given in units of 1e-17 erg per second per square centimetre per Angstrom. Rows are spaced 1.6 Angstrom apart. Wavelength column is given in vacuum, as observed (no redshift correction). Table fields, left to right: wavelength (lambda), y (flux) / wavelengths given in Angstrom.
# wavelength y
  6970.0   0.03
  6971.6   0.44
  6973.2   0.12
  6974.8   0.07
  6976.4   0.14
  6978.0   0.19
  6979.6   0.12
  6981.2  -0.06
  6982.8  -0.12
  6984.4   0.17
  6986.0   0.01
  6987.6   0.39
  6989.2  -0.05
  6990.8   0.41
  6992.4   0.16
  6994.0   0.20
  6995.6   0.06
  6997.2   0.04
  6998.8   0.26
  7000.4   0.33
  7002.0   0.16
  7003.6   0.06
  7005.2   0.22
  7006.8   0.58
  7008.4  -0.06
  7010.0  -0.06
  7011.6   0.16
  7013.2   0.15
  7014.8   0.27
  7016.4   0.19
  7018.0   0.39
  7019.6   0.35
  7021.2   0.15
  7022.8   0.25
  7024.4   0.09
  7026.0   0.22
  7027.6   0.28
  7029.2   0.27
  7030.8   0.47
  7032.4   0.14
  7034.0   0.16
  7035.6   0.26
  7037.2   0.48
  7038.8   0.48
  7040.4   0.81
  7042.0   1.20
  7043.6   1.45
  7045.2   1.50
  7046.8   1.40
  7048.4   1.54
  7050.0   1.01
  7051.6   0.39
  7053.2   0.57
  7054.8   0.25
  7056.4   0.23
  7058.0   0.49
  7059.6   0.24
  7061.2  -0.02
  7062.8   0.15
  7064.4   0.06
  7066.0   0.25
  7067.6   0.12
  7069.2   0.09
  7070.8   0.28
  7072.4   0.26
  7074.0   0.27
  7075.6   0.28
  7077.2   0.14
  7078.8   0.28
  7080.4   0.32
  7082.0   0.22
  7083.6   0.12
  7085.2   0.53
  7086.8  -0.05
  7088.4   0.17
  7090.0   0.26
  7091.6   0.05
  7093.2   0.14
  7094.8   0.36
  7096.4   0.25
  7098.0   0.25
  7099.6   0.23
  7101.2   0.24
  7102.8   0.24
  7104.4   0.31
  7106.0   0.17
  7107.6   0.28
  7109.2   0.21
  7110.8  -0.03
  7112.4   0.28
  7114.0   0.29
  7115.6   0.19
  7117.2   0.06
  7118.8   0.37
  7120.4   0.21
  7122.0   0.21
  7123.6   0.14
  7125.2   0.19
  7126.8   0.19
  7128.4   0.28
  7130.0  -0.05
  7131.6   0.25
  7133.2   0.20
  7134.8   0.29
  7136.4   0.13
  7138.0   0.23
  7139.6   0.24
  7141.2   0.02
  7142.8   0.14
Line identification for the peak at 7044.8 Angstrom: [O II] 3727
